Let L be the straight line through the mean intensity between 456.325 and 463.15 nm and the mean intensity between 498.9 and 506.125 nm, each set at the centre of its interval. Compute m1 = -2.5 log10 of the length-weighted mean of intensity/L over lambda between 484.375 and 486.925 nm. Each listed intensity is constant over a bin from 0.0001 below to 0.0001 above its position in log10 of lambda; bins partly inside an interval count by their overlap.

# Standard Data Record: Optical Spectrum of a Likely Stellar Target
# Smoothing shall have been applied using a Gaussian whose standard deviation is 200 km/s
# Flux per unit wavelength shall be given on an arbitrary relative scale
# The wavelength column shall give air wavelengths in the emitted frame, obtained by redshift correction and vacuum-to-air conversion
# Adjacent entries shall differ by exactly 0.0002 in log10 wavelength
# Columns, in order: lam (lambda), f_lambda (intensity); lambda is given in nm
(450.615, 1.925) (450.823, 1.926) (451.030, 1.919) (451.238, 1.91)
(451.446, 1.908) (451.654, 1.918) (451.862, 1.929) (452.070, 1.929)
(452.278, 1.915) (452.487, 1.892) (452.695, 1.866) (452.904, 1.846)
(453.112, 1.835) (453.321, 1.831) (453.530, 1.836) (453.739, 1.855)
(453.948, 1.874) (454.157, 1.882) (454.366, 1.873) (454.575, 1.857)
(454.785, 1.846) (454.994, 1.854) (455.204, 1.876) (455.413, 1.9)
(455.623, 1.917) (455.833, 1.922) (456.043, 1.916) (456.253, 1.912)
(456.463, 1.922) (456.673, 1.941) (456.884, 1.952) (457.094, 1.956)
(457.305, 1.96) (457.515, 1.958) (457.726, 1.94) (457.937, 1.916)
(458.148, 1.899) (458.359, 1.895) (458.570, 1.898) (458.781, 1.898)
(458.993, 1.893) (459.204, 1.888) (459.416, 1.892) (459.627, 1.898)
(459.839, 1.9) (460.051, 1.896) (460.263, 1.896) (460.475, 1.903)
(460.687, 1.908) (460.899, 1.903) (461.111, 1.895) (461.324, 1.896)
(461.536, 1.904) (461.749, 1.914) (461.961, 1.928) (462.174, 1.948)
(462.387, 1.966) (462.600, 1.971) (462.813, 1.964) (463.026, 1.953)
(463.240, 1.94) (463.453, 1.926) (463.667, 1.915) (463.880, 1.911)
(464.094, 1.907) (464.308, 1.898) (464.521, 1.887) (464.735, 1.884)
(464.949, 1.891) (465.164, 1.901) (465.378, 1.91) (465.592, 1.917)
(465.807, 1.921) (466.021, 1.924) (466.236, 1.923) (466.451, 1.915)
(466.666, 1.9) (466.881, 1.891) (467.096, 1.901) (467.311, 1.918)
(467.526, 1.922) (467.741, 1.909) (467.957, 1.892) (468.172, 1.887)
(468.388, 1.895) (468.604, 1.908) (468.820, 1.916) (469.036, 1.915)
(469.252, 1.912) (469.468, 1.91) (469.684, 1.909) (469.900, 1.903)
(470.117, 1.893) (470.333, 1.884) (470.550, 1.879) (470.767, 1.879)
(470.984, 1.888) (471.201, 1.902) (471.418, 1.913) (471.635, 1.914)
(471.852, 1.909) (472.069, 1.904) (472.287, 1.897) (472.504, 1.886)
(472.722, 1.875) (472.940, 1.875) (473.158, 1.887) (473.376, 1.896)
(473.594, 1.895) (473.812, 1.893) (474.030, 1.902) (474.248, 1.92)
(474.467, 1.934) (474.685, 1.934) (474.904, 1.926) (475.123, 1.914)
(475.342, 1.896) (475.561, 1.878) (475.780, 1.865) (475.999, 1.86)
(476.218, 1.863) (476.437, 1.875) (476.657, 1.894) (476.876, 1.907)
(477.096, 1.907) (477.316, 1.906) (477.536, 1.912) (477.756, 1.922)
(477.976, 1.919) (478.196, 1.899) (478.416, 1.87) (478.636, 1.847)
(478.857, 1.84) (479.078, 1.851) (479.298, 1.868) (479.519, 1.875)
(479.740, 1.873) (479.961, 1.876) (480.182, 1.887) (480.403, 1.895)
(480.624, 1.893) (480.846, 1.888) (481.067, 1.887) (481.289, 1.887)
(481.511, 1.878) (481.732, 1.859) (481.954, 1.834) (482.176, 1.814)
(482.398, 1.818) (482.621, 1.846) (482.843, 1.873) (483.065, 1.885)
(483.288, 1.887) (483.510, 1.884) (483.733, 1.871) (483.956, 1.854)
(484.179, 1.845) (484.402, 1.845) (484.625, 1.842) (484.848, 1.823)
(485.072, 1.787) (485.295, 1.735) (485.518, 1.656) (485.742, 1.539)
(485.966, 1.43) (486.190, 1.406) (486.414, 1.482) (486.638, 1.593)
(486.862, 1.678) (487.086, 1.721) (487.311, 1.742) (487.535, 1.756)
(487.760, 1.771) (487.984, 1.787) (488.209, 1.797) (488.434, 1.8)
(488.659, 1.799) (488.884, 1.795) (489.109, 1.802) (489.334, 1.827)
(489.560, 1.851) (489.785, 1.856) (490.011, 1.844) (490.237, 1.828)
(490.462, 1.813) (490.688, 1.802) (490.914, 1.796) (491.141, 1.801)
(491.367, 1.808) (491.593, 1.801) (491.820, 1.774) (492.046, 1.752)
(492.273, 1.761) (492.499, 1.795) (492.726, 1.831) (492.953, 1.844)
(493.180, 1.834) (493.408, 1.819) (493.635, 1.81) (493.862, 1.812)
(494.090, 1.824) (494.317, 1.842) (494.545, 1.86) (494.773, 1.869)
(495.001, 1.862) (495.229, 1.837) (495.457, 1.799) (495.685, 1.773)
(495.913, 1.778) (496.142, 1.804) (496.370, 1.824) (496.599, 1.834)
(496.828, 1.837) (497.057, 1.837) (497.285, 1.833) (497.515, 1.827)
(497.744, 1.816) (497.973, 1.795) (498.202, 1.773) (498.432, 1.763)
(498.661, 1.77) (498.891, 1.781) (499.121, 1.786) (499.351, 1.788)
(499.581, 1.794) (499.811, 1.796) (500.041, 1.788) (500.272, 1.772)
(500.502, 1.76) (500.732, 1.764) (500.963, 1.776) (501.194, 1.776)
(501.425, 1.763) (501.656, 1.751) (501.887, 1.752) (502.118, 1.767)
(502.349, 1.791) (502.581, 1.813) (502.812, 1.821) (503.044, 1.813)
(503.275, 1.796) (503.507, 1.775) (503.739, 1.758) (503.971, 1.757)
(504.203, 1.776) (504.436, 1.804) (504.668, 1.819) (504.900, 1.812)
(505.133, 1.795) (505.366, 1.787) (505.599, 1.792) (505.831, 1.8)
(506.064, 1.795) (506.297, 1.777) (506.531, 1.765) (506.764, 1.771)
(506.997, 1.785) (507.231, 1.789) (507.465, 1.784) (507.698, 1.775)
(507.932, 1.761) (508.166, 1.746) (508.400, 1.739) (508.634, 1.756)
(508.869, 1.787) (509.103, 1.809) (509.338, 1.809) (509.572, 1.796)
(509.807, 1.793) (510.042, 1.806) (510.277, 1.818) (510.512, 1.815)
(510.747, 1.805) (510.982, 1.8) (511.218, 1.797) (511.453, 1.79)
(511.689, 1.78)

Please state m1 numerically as 0.12 mag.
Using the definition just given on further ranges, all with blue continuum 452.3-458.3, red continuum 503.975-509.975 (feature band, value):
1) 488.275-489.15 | 0.01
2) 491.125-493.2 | 0.01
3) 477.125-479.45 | -0.02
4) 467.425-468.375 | -0.02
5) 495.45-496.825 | 0.00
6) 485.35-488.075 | 0.12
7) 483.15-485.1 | -0.01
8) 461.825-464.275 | -0.03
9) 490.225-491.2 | 0.01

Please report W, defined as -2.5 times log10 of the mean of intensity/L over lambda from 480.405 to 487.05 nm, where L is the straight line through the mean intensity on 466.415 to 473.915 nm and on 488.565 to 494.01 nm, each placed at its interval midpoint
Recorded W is 0.04 mag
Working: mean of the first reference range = 1.9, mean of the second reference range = 1.81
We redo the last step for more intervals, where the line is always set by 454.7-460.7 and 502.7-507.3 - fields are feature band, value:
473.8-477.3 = -0.020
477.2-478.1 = -0.032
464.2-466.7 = -0.009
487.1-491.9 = 0.017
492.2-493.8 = 0.003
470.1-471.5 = -0.008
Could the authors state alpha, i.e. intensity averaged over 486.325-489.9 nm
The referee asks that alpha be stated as 1.76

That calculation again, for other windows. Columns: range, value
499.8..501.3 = 1.77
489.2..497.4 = 1.82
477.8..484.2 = 1.87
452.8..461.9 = 1.9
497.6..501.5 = 1.78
